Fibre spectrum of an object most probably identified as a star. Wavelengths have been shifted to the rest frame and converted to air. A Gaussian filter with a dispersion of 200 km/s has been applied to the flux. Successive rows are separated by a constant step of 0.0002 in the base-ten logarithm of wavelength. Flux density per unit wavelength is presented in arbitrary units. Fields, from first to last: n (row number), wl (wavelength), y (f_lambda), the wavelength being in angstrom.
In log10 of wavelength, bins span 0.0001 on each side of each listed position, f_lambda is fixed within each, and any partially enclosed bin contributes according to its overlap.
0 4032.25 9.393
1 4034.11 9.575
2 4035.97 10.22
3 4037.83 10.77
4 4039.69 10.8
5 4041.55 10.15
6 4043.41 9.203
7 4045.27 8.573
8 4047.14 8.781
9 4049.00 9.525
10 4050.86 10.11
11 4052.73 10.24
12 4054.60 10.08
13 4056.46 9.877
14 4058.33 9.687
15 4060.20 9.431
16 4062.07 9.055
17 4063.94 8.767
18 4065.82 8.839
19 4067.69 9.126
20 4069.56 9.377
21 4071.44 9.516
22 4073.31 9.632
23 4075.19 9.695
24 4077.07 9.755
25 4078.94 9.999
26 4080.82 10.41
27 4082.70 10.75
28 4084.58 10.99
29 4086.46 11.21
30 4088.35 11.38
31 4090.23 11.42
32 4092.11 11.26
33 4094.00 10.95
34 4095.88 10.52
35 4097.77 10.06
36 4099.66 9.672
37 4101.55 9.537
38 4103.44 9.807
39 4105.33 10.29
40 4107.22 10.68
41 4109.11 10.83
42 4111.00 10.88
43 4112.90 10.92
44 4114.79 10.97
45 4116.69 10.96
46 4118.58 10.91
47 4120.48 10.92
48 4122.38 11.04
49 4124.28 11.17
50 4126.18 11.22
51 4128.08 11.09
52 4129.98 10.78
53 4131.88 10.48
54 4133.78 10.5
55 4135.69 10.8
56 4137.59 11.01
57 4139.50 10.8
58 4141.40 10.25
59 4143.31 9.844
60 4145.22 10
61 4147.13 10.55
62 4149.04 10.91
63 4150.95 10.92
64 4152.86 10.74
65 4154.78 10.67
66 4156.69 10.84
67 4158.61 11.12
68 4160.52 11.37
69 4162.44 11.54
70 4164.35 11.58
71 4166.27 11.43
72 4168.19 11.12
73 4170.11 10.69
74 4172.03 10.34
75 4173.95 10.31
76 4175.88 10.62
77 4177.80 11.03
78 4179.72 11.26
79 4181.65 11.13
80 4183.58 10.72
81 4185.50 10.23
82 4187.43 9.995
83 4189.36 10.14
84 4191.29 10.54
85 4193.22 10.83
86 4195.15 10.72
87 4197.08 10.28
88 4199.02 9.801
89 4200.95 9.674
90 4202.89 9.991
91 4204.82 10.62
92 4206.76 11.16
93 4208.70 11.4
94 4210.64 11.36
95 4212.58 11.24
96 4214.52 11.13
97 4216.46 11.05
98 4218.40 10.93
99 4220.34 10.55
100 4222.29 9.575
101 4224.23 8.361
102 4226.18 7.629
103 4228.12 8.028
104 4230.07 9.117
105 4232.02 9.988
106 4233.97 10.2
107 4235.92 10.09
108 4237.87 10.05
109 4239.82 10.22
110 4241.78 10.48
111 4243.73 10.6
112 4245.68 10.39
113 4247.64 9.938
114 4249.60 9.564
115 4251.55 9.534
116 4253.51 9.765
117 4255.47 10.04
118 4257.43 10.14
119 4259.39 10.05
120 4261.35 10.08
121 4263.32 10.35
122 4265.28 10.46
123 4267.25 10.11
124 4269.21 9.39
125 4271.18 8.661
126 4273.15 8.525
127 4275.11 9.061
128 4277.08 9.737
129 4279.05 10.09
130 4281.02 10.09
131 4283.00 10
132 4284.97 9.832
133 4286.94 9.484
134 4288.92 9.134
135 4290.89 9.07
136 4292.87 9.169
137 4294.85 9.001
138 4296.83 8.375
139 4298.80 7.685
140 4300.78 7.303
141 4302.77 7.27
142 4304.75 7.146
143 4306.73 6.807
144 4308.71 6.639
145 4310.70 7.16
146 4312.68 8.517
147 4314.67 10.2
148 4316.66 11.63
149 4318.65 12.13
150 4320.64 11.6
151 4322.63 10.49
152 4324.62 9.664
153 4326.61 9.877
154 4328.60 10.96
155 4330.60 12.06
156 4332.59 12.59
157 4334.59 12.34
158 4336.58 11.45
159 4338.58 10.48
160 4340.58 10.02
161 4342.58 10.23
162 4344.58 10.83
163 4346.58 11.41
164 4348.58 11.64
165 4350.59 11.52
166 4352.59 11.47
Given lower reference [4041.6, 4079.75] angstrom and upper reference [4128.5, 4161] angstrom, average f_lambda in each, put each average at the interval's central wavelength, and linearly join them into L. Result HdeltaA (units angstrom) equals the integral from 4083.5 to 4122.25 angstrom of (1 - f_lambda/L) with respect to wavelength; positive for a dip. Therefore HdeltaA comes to -2.4 angstrom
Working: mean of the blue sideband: 9.48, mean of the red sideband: 10.7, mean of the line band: 10.7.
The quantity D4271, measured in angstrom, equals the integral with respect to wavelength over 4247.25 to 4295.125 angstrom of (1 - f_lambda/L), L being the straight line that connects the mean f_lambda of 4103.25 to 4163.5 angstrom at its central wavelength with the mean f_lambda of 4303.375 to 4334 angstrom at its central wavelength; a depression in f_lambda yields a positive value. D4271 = 2.02 angstrom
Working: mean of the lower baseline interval 10.8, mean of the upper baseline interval 9.84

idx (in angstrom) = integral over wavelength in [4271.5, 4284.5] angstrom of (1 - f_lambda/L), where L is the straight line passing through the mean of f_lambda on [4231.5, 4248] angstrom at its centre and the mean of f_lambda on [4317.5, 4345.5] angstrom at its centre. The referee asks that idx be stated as 1.27 angstrom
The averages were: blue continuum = 10.2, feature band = 9.55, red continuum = 11.1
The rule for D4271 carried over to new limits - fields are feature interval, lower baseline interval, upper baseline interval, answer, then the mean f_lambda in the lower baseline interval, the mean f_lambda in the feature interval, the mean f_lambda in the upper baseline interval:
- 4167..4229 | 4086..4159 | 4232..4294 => -1.0 angstrom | 10.7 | 10.4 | 9.82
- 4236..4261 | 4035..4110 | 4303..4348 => 0.1 angstrom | 10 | 10.1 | 10.2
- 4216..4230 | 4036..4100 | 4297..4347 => 0.7 angstrom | 10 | 9.37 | 9.82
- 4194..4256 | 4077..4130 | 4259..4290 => -0.8 angstrom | 10.7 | 10.1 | 9.68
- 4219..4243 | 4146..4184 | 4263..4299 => 1.2 angstrom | 10.9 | 9.56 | 9.4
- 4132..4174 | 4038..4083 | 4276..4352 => -4.6 angstrom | 9.65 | 10.8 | 9.84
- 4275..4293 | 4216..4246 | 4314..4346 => 1.5 angstrom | 9.8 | 9.61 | 11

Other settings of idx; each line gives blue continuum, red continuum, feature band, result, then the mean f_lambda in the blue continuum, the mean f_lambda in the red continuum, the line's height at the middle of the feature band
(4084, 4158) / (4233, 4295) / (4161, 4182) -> -1.3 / 10.7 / 9.8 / 10.4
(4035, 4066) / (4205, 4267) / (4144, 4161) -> -1.4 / 9.67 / 10.1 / 9.92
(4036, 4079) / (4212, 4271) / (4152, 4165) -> -1.8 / 9.61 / 9.94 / 9.79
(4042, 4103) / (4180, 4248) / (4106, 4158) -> -3.7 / 9.92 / 10.2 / 10.1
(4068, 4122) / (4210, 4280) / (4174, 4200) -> -1.1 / 10.5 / 9.9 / 10.1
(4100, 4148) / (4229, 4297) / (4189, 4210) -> -0.7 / 10.6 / 9.75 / 10.2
